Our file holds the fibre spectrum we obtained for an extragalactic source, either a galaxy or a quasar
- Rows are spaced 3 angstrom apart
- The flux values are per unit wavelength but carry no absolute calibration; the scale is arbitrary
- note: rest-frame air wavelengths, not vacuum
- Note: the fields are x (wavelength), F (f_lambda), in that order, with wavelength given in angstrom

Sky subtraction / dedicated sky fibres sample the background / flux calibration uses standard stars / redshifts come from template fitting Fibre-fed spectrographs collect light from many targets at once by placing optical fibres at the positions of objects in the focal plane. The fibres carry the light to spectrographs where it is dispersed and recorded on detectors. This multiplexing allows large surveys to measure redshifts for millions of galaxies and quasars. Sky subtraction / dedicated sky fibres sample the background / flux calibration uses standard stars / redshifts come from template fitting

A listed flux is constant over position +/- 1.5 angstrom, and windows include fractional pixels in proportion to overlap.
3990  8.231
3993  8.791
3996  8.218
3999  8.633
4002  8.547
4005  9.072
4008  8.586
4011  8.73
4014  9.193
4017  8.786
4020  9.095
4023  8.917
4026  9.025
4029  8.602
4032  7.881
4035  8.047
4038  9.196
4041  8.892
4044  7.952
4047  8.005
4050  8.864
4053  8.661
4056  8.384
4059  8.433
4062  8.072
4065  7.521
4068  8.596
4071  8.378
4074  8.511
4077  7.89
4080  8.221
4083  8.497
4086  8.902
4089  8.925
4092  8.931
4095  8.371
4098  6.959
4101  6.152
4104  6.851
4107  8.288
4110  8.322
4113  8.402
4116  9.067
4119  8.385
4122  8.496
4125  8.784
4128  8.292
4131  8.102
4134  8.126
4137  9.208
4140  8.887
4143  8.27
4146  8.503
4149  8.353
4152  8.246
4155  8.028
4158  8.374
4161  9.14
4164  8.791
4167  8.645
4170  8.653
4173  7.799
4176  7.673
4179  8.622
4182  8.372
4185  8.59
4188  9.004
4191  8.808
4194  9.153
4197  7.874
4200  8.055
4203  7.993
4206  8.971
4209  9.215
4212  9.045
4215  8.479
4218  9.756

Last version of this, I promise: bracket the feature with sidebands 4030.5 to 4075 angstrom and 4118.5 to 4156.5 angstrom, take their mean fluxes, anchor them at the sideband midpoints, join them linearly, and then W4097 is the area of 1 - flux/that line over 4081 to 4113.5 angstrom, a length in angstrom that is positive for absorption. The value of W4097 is 1.4 angstrom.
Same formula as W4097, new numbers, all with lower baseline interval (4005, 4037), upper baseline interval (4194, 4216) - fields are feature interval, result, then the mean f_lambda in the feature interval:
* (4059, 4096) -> 1.1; 8.4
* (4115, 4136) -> 0.4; 8.47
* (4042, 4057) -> 0.5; 8.39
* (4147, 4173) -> 0.3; 8.49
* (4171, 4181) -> 0.6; 8.08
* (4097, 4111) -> 2.2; 7.29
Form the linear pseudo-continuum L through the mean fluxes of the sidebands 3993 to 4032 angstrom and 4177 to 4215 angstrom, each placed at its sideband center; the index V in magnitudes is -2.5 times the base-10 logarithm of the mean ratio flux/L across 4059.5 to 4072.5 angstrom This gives 0.07 mag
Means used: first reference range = 8.75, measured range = 8.16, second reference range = 8.62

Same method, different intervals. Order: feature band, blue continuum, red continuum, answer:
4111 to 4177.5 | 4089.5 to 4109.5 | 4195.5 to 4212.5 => -0.057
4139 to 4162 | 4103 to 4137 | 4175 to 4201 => -0.006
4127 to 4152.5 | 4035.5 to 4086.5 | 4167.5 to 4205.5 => -0.007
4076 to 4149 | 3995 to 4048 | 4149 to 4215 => 0.037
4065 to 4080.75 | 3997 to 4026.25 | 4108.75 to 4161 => 0.053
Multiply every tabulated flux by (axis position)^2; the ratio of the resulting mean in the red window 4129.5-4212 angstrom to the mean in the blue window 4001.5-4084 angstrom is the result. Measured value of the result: 1.1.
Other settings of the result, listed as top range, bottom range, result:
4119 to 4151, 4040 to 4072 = 1.06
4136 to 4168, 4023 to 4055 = 1.06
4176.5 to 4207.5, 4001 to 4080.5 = 1.08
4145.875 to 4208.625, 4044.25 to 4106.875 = 1.09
